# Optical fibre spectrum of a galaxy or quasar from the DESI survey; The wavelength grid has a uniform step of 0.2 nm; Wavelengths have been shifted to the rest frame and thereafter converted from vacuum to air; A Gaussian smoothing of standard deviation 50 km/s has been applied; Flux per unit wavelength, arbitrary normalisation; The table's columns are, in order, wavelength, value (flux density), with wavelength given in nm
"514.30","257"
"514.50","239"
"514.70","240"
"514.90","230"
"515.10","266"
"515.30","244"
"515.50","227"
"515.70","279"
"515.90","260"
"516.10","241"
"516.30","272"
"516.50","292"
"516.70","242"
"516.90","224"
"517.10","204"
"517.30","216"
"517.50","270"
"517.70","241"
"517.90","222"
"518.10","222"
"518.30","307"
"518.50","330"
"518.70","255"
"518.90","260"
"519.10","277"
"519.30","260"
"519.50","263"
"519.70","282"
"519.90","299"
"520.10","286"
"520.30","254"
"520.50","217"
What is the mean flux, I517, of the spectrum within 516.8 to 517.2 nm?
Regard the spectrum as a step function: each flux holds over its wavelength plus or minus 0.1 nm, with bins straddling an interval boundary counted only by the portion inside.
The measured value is 214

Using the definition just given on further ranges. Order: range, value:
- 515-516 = 255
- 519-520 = 276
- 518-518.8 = 279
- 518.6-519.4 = 263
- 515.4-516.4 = 256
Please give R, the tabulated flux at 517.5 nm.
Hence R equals 270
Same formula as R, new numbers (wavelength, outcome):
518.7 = 255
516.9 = 224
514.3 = 257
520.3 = 254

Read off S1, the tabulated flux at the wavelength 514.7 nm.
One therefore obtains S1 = 240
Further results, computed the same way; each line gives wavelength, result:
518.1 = 222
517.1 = 204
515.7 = 279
